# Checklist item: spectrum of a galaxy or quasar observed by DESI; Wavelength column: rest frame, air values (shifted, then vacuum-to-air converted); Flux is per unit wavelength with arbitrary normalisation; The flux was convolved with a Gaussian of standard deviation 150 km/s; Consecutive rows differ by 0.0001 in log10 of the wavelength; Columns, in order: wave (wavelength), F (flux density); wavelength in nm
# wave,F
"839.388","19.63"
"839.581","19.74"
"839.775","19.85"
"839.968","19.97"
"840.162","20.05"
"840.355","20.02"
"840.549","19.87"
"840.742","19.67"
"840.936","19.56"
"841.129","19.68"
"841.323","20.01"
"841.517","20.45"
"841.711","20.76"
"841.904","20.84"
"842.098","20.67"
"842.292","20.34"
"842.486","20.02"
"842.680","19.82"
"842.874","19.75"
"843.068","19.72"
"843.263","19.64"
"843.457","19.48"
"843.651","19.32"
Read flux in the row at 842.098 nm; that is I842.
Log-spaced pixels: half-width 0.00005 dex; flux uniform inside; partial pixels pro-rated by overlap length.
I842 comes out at 20.67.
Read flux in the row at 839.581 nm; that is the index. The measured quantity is 19.74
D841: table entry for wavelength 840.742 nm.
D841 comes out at 19.67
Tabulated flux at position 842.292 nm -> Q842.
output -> 20.34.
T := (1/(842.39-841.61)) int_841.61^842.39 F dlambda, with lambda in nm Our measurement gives 20.7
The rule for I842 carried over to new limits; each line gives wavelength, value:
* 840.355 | 20.02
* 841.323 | 20.01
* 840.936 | 19.56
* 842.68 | 19.82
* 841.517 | 20.45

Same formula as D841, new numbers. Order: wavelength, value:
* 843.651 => 19.32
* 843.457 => 19.48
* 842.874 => 19.75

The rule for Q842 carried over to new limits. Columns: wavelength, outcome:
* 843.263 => 19.64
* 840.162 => 20.05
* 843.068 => 19.72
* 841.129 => 19.68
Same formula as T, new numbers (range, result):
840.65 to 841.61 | 19.9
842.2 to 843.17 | 19.9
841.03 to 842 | 20.4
